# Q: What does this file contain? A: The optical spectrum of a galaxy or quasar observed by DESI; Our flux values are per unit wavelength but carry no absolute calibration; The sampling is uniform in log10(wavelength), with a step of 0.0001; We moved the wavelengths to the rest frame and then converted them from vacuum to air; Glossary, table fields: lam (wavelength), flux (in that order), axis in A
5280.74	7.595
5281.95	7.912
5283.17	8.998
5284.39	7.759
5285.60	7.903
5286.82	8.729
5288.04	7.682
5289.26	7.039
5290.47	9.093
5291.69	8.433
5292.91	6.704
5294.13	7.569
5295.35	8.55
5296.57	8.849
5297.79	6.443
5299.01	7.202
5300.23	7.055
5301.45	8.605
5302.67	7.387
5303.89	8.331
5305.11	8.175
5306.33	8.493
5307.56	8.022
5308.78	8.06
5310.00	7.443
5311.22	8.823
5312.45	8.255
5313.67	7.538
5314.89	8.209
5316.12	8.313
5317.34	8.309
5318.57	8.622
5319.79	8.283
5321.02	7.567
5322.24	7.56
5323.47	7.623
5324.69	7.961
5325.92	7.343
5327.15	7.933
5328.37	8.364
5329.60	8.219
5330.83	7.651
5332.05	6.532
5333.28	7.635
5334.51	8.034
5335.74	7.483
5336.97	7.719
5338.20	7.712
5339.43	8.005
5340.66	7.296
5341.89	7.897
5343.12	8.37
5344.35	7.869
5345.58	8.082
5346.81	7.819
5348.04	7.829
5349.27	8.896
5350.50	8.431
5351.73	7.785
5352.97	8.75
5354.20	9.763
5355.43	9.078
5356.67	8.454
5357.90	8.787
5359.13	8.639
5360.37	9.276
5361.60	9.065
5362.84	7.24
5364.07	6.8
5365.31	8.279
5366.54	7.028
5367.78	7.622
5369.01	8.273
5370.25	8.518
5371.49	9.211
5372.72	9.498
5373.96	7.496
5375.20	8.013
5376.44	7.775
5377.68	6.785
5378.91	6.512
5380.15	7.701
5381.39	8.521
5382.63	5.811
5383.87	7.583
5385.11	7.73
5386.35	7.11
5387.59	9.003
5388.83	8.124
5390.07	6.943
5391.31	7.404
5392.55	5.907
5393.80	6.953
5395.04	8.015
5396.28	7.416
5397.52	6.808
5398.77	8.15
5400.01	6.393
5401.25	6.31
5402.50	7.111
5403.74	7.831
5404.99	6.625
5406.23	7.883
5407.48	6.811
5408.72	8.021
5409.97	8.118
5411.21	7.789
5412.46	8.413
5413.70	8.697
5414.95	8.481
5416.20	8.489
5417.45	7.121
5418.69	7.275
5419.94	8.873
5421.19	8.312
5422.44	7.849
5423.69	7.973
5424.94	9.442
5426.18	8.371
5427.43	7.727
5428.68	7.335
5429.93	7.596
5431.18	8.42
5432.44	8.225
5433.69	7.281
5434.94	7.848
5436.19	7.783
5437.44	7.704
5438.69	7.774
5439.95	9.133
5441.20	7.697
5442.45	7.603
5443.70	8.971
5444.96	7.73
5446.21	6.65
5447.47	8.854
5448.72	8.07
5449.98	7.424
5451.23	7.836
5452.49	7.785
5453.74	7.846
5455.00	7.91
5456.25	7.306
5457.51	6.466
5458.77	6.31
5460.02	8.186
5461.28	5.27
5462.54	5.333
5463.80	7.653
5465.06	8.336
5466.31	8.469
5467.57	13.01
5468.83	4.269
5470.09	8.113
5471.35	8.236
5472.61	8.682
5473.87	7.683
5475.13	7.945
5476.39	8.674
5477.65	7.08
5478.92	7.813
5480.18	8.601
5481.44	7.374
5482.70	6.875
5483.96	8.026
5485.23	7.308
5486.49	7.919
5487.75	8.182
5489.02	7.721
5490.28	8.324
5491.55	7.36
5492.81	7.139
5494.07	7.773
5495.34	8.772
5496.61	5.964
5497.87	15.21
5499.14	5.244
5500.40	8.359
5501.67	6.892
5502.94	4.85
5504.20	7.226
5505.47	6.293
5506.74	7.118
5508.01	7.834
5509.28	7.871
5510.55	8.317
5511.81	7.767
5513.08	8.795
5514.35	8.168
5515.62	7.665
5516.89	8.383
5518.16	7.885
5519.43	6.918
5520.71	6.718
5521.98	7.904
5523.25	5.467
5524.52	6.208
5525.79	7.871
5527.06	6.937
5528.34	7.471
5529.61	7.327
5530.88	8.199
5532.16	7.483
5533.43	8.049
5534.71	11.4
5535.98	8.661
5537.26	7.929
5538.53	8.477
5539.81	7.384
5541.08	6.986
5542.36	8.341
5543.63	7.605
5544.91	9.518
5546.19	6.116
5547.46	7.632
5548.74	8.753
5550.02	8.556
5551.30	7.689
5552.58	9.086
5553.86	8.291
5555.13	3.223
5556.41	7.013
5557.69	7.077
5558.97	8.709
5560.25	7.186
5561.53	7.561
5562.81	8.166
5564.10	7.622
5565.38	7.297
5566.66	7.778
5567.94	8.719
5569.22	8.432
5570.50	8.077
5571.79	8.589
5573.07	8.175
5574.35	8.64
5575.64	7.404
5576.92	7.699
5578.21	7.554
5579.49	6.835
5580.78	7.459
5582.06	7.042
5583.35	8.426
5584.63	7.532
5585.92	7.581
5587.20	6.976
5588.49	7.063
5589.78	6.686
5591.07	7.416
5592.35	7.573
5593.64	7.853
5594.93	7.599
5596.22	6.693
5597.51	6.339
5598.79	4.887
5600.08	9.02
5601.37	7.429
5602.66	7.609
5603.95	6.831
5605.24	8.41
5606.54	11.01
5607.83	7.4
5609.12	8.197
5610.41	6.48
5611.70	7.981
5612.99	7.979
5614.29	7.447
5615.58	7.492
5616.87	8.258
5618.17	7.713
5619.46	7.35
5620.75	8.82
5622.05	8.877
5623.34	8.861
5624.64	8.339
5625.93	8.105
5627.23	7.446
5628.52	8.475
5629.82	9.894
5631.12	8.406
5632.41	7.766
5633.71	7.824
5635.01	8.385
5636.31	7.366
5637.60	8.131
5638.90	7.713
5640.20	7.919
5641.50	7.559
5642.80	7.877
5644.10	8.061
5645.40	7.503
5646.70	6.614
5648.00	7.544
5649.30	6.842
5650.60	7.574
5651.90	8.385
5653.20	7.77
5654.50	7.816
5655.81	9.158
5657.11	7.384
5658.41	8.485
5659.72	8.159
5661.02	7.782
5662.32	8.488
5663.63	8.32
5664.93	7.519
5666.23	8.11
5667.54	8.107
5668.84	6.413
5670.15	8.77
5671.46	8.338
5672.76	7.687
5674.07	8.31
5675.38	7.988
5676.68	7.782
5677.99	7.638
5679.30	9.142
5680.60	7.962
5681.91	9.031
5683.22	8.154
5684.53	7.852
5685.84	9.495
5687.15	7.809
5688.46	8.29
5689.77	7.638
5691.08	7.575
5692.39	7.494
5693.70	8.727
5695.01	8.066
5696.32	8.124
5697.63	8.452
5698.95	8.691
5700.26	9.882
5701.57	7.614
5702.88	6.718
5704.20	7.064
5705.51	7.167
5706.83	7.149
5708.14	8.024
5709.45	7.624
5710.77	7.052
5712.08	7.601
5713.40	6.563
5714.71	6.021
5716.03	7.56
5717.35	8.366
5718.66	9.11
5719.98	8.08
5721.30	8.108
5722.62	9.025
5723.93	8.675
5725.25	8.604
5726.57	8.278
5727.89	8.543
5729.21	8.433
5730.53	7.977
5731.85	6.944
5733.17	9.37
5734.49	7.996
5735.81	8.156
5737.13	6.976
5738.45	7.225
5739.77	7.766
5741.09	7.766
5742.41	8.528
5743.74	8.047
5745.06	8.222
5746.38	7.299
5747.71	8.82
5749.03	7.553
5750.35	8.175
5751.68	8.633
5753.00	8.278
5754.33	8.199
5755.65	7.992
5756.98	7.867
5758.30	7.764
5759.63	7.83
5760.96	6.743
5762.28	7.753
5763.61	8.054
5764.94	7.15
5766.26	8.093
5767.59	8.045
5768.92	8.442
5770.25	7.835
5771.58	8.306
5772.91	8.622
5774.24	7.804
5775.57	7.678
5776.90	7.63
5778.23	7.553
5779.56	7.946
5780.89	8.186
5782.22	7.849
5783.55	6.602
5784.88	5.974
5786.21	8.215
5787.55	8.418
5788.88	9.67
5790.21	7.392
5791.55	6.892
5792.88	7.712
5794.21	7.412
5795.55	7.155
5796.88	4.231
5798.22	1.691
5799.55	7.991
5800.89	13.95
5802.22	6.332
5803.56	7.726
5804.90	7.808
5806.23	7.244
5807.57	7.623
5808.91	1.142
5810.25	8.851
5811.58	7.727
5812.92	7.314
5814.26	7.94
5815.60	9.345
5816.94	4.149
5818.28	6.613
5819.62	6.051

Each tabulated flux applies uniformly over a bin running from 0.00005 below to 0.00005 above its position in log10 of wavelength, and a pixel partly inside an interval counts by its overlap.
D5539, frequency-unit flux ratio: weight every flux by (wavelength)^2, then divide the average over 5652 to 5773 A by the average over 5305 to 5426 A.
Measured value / 1.1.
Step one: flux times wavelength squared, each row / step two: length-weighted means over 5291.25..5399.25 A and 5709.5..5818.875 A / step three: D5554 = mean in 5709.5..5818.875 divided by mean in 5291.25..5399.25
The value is 1.13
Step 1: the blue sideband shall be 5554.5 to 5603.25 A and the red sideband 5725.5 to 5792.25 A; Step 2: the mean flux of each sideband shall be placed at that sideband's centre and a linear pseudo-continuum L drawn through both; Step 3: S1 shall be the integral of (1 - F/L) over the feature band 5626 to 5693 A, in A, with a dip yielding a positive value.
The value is -3.0 A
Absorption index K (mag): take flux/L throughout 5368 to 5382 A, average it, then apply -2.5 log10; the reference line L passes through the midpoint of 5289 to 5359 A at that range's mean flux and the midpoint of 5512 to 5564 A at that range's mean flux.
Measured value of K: -0.01 mag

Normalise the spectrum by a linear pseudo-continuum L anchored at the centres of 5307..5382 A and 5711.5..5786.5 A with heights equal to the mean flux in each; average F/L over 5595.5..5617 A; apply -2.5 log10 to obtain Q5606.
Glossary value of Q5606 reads 0.05 mag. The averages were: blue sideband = 8.04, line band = 7.6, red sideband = 7.91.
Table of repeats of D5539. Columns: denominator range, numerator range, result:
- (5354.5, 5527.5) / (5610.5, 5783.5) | 1.13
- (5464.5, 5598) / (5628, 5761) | 1.09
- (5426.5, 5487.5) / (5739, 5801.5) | 1.12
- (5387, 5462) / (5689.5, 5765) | 1.15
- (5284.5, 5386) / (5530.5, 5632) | 1.08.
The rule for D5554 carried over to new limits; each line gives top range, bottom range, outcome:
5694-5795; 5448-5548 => 1.12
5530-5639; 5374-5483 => 1.08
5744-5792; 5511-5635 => 1.09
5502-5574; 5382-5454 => 1.04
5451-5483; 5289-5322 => 1.02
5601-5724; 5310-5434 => 1.12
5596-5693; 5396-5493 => 1.10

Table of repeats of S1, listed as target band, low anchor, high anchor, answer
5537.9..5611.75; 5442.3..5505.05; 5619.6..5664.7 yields 2.5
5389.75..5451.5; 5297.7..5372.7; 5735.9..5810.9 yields 1.7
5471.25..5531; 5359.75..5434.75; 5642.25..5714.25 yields 1.1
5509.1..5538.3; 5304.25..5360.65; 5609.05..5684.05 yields 0.8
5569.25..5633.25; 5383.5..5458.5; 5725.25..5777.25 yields 0.6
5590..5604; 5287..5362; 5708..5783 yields 1.4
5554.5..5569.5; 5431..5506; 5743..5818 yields 0.6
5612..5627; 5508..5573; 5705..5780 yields -0.5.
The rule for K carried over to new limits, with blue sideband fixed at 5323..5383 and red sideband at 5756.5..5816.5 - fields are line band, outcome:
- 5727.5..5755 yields -0.06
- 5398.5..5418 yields 0.04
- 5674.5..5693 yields -0.07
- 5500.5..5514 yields 0.07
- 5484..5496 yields 0.00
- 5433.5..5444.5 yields -0.01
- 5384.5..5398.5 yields 0.08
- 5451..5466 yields 0.10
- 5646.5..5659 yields -0.02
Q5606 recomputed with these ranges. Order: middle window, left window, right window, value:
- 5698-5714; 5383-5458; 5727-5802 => 0.025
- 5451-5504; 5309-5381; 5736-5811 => 0.027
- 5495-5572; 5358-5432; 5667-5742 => 0.017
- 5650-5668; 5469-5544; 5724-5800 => -0.046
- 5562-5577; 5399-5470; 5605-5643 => -0.006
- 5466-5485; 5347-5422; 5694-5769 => -0.021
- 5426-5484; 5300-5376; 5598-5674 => 0.036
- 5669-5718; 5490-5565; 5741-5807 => -0.026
